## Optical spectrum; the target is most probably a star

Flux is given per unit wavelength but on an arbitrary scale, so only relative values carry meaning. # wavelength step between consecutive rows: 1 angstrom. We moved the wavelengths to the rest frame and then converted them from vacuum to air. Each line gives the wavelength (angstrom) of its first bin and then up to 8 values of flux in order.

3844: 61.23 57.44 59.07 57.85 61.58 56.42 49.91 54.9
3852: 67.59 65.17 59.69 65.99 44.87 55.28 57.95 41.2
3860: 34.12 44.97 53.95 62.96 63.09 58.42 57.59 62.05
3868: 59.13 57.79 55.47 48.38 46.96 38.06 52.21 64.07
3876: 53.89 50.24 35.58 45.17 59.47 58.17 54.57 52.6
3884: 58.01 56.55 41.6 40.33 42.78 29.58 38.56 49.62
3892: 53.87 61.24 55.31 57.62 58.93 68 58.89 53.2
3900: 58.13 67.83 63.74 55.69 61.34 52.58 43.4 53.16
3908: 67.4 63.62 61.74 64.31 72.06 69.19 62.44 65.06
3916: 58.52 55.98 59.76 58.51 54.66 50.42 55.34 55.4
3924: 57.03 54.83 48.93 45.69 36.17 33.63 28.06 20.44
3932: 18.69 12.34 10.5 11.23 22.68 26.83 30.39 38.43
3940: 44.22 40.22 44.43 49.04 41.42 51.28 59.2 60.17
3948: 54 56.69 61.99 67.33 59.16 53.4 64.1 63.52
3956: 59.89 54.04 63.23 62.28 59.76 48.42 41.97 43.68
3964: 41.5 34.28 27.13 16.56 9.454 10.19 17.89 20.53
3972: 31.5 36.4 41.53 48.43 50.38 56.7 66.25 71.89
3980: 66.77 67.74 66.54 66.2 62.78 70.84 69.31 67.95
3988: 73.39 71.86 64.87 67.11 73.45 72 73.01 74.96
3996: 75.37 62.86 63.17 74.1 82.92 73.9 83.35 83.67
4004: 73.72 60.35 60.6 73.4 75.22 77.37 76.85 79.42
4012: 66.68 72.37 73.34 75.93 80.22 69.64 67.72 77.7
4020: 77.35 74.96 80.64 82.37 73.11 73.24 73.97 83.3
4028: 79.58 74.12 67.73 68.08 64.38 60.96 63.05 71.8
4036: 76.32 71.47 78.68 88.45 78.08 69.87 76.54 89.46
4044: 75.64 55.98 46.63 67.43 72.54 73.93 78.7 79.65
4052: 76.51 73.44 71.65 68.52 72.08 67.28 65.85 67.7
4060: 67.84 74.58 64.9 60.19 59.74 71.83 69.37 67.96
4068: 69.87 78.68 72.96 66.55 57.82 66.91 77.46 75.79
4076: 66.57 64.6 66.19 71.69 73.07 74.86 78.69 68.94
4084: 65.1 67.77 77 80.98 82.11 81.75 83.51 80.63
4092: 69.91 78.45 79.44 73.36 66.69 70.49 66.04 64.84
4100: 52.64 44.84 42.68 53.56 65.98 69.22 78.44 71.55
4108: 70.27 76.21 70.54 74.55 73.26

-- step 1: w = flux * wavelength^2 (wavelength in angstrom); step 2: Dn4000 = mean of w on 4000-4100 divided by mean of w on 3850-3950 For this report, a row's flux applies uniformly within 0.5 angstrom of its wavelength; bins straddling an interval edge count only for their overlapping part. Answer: 1.53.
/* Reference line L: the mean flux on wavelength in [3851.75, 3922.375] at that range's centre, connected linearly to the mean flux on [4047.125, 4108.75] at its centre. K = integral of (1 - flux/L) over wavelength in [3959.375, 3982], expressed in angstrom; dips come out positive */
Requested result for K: 7.3 angstrom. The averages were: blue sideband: 55.2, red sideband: 70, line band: 42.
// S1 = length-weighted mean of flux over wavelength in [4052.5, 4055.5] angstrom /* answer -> 71.2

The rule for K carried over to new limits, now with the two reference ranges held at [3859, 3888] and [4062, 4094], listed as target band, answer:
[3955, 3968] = 3.25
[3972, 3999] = -0.56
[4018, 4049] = -2.55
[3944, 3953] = 0.27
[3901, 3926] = -1.41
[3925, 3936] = 5.69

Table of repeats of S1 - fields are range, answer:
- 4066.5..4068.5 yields 68.9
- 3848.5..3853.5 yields 58.8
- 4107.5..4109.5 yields 73.2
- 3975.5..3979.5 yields 61.3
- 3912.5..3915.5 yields 65.6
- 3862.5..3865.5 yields 61.5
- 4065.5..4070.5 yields 71.8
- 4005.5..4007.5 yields 67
